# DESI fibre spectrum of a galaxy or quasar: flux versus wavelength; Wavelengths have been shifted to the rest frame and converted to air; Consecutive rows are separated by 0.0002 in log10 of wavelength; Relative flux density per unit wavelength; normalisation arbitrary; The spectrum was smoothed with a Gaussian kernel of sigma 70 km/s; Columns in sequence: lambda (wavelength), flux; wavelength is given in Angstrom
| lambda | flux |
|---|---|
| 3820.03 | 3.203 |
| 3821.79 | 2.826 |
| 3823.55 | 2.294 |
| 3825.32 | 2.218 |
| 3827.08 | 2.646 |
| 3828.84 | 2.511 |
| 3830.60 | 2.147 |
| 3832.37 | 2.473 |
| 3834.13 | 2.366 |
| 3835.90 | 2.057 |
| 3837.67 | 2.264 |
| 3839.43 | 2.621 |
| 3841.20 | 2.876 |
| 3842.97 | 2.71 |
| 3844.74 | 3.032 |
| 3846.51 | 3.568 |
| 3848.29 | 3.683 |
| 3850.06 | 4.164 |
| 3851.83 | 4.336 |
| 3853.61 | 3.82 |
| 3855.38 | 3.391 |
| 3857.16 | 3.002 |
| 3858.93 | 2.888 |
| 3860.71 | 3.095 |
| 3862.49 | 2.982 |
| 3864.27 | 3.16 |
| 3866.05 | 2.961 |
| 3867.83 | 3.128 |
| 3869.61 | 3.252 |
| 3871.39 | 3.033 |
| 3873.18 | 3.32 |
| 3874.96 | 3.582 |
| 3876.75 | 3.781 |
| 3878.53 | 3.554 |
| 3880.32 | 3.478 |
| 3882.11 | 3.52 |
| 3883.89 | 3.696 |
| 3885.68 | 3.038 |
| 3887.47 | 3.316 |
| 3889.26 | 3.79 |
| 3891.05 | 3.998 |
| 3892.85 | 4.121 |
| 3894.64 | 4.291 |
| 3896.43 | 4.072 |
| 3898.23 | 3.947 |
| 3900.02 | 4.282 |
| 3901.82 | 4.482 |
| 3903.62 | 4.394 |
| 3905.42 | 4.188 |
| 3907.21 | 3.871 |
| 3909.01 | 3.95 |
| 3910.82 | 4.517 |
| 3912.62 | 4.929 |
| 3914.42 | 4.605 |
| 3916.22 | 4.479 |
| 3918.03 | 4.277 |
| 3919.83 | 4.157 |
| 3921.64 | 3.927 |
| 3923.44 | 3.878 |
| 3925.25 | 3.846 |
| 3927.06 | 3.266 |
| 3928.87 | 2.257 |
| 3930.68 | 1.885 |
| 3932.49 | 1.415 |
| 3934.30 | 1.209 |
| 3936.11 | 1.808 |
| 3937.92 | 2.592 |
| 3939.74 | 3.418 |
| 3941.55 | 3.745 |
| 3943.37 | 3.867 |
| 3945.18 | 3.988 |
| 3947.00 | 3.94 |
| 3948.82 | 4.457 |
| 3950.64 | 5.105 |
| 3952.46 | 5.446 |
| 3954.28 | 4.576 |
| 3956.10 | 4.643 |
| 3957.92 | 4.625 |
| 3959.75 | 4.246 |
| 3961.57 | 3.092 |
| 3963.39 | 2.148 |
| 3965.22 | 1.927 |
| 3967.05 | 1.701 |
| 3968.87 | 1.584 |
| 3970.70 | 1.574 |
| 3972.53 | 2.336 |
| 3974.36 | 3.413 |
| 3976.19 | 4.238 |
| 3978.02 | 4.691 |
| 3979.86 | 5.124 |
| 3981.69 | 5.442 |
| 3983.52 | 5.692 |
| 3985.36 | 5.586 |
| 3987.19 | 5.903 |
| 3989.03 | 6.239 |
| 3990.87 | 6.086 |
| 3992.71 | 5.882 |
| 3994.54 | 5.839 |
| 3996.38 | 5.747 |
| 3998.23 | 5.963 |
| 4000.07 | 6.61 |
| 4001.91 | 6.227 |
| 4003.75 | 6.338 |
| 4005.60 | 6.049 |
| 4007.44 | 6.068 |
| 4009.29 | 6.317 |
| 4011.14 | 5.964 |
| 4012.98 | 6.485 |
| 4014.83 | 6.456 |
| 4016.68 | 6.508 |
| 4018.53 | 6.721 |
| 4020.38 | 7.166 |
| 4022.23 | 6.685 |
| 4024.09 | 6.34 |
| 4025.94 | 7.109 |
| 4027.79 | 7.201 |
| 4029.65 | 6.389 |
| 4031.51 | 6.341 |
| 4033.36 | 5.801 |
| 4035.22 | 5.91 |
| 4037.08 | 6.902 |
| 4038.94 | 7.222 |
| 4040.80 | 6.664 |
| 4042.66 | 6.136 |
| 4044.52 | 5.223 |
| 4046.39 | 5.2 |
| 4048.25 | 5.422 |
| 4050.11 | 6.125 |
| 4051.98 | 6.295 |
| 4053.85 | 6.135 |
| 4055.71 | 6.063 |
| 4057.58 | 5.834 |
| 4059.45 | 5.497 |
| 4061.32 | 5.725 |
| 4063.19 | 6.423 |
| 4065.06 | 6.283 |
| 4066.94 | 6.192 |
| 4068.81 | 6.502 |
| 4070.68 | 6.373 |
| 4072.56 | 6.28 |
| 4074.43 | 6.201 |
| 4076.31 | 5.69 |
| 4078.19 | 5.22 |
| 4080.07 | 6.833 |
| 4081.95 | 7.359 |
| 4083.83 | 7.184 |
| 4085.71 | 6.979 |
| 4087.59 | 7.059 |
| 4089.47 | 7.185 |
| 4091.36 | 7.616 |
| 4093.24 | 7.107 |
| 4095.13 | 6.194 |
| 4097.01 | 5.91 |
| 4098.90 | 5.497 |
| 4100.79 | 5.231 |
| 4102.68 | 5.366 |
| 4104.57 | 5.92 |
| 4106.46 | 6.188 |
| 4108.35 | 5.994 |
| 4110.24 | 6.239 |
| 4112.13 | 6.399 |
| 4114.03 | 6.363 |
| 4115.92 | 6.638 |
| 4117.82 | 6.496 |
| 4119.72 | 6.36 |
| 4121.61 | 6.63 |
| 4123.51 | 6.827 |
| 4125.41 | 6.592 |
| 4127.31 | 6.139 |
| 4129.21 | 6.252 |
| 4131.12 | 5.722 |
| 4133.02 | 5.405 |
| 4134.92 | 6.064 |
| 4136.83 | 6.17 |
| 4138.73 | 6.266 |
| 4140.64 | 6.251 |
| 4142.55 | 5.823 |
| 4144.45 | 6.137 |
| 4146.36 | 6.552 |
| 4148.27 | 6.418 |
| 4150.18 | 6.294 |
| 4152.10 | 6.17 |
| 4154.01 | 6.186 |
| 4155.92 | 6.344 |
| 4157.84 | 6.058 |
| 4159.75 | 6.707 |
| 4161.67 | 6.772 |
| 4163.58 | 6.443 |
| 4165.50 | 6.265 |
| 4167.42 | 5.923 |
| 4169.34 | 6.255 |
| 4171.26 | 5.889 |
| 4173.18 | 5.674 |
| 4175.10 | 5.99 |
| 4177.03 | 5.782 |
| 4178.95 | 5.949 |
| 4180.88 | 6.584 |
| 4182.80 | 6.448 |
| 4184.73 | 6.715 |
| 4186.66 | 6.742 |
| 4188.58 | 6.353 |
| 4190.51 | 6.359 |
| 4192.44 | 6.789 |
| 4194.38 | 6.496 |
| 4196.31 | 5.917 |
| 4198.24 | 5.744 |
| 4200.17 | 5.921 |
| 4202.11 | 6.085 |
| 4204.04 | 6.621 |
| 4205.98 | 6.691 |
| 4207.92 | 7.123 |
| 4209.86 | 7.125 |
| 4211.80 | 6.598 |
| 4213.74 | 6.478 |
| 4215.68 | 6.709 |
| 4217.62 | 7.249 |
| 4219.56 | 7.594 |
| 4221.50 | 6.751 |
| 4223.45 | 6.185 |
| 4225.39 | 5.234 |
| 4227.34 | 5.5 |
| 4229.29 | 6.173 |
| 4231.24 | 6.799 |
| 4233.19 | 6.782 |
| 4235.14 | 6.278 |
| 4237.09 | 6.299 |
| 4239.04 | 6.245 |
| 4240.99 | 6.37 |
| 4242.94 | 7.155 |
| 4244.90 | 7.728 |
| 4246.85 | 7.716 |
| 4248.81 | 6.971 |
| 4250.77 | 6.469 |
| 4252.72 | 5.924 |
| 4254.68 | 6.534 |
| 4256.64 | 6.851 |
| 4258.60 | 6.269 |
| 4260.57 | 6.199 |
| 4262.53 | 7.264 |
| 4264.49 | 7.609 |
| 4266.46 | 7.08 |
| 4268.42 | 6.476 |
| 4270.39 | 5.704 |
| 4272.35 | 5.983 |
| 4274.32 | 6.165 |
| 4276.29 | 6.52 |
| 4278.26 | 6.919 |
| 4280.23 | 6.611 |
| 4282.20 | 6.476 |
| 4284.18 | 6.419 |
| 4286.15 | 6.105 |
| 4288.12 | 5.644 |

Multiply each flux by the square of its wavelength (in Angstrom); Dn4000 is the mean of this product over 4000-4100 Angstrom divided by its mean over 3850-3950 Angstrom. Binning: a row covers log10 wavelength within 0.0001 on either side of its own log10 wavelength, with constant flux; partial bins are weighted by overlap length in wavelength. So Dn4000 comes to 1.92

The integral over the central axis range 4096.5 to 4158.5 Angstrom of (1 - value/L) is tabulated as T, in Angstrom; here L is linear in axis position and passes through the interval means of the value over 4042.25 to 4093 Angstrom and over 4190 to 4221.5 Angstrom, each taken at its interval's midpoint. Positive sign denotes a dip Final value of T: 2.6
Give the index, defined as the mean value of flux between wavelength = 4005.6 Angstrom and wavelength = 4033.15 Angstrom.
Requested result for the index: 6.52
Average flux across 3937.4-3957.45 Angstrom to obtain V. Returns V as 4.2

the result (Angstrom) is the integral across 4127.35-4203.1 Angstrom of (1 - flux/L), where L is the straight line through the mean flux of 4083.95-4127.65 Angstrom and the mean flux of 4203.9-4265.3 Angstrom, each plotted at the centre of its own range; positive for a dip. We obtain 3.8 Angstrom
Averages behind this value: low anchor 6.41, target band 6.2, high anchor 6.67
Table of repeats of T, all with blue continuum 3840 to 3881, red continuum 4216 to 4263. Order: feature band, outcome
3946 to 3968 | 1.7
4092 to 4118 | -3.2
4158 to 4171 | -0.9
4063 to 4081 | -3.6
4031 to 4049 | -4.4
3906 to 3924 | -2.2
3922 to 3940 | 6.2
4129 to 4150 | -1.3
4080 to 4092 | -4.3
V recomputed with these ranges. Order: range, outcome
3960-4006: 4.6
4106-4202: 6.25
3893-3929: 4.12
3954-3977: 3.04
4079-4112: 6.46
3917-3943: 3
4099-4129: 6.21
